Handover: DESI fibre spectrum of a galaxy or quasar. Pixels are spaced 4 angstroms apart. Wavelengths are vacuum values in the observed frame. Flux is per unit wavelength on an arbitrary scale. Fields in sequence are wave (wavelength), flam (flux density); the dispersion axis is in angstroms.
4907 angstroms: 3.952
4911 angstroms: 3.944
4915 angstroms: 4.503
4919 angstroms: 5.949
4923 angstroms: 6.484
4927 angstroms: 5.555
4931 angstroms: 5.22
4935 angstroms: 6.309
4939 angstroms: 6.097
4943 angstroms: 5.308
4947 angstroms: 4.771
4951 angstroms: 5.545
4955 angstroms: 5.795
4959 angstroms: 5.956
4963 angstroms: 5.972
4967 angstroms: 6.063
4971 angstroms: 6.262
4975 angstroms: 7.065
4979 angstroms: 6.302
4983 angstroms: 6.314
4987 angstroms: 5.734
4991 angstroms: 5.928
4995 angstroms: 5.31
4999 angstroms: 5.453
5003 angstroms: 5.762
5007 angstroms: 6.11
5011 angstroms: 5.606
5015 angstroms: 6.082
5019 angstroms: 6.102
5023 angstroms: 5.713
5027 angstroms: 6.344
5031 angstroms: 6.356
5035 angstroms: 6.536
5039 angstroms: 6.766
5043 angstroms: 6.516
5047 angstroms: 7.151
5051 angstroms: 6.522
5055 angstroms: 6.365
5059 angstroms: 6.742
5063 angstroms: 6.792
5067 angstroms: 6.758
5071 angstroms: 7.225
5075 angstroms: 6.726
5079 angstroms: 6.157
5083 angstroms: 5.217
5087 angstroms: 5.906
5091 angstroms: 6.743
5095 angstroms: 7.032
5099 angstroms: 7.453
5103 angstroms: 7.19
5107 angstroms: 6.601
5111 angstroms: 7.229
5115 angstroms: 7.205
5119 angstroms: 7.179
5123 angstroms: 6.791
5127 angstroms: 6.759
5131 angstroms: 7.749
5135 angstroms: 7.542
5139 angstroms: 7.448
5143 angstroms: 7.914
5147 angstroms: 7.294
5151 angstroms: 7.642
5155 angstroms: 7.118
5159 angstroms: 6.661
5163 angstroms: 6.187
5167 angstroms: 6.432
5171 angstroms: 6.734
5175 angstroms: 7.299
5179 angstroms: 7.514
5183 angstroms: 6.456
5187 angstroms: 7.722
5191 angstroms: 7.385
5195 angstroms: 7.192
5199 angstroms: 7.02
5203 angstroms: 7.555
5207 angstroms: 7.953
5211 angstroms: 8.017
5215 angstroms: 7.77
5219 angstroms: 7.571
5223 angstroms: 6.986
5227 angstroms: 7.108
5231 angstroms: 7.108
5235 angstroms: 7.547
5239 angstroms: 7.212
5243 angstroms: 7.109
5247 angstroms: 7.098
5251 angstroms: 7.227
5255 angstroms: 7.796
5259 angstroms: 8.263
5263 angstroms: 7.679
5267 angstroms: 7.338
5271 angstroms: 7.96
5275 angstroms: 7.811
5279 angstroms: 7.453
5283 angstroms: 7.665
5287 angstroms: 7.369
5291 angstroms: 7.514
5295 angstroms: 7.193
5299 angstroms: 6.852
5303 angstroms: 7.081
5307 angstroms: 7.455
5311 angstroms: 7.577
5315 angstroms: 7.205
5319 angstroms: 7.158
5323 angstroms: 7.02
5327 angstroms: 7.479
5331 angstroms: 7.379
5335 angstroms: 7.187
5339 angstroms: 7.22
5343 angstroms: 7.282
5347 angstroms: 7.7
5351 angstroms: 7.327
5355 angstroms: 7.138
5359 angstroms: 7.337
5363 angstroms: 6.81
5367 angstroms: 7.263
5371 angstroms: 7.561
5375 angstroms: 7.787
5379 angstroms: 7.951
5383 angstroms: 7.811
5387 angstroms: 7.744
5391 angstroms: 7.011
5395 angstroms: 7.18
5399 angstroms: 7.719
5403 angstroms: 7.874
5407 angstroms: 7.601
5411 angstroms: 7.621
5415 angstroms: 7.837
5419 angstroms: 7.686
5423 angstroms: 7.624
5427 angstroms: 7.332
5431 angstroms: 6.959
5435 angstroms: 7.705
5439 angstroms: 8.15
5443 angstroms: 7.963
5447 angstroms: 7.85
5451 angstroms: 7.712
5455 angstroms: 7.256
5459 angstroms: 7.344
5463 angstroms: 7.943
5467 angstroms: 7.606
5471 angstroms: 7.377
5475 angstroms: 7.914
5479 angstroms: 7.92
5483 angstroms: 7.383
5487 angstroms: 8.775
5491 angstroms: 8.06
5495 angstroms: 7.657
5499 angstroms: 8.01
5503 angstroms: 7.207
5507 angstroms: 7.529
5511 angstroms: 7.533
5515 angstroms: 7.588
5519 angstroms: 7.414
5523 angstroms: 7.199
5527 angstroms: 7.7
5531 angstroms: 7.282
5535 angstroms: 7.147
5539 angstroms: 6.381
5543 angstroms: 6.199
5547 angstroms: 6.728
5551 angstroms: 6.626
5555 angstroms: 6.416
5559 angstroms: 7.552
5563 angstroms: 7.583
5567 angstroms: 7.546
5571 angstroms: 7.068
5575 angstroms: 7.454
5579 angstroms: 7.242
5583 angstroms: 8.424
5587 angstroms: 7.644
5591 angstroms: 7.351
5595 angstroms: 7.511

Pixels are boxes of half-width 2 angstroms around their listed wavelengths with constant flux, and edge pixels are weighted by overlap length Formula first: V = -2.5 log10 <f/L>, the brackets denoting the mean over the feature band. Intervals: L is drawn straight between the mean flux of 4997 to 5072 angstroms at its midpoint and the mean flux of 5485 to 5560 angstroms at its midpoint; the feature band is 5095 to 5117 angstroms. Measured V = -0.10 mag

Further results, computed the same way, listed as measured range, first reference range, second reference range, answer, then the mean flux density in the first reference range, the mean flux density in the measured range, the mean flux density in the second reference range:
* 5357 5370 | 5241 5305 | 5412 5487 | 0.059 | 7.46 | 7.17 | 7.67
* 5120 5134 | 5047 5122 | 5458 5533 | -0.047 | 6.74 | 7.14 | 7.66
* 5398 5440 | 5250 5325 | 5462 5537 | -0.009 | 7.46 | 7.63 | 7.64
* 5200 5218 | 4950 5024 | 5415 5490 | -0.145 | 5.96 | 7.77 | 7.7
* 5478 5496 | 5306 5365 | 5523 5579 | -0.122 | 7.28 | 7.98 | 7.06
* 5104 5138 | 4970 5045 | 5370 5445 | -0.094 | 6.12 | 7.14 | 7.64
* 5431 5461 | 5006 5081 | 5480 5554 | -0.065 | 6.46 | 7.66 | 7.35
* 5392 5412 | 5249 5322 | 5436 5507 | 0.012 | 7.47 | 7.57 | 7.76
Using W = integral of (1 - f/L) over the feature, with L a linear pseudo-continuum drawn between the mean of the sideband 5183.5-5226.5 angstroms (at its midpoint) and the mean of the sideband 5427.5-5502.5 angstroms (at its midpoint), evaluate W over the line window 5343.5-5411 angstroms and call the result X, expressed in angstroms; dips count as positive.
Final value 1.38 angstroms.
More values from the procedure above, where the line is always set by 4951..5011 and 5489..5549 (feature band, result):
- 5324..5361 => -2.48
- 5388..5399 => -0.42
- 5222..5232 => -0.74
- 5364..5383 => -1.82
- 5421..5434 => -0.47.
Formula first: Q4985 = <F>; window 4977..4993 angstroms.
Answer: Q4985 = 6.07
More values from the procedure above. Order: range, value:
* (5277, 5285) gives 7.56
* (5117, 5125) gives 6.99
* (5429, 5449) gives 7.73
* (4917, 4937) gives 5.9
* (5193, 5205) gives 7.26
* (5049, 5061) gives 6.54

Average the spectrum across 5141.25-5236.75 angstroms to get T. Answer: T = 7.26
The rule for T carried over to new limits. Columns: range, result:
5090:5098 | 6.98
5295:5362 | 7.27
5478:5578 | 7.35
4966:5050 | 6.17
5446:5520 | 7.69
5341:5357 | 7.36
